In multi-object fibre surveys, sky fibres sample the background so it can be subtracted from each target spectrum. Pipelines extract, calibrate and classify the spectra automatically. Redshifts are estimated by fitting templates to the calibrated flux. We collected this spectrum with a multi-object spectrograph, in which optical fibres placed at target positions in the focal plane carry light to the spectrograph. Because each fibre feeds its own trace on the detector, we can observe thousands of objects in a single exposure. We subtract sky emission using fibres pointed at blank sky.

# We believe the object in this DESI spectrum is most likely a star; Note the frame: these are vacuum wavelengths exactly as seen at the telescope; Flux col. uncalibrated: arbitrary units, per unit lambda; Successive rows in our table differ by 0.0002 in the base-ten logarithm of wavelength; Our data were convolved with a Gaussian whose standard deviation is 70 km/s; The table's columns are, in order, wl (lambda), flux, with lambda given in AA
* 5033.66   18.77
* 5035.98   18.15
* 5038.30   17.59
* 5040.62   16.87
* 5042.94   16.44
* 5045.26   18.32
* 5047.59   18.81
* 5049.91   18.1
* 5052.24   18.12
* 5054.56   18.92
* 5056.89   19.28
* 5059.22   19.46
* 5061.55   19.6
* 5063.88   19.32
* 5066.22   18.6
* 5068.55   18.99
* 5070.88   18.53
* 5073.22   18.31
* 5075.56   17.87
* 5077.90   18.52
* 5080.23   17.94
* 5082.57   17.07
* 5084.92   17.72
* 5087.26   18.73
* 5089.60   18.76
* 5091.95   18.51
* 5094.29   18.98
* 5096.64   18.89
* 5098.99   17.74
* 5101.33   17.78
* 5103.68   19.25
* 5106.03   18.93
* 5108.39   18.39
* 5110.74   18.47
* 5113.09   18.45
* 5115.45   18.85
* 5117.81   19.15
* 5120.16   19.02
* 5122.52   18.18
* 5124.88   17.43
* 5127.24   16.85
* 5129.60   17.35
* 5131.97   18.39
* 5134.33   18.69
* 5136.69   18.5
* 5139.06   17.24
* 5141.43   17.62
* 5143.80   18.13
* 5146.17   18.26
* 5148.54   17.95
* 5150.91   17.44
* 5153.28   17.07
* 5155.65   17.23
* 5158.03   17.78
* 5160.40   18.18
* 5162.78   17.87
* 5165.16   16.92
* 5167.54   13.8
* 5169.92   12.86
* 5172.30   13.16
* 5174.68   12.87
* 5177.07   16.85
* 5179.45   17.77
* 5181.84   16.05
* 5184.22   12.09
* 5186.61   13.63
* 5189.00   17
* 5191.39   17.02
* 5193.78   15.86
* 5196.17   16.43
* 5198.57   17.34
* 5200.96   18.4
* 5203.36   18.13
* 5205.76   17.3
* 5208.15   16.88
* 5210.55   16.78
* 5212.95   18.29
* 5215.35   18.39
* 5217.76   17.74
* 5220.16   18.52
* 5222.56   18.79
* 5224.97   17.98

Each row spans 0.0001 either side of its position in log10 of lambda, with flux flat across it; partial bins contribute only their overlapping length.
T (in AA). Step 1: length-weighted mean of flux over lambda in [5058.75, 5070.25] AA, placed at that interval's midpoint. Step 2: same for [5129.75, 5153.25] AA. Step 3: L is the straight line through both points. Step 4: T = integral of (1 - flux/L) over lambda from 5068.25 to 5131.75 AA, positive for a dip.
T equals 1.0 AA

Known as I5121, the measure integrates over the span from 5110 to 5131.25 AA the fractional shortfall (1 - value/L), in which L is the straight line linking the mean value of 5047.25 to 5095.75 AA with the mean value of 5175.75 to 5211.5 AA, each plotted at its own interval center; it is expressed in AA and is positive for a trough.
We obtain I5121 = -0.5 AA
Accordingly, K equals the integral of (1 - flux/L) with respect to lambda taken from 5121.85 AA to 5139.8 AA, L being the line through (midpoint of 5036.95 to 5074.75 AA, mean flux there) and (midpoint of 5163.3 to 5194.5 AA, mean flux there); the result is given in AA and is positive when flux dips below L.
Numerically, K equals -1.6 AA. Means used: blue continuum 18.4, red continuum 15.1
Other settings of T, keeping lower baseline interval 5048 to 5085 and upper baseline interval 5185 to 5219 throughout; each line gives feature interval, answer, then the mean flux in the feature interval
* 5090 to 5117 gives -0.7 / 18.6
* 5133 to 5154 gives -0.3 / 17.9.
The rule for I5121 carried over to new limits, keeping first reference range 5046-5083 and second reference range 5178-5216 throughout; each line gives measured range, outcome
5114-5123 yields -0.5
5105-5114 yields -0.3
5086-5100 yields -0.3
